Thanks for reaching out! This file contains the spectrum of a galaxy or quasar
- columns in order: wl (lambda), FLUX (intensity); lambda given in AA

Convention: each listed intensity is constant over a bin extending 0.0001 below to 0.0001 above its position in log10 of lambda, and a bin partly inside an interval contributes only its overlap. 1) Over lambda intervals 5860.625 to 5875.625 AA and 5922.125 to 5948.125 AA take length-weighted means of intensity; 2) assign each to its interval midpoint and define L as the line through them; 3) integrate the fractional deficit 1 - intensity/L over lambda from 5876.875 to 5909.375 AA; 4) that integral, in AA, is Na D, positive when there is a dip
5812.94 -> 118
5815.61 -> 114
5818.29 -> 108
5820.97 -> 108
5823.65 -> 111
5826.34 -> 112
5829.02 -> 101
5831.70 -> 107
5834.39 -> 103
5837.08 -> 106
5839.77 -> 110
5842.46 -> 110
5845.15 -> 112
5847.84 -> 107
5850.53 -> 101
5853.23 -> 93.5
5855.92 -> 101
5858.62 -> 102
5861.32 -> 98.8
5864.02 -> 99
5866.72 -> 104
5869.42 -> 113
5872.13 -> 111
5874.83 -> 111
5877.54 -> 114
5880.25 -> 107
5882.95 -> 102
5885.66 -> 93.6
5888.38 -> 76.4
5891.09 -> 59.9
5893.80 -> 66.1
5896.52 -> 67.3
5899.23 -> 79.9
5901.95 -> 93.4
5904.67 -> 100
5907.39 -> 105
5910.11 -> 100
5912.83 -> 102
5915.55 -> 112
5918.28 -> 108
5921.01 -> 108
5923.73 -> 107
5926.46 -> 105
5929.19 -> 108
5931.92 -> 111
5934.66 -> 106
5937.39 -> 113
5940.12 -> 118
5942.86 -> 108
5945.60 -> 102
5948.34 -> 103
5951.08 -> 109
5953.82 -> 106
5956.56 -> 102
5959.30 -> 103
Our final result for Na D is 5.7 AA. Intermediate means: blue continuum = 106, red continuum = 108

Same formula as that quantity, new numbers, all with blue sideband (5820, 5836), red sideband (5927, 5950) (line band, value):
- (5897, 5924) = 1.97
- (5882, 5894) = 3.08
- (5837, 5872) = 0.89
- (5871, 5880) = -0.32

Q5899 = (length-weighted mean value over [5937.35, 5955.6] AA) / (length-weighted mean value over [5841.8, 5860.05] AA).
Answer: 1.04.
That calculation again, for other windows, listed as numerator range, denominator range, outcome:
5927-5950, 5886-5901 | 1.50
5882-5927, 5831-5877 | 0.88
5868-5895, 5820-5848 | 0.89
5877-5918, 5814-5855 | 0.86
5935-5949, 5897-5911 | 1.16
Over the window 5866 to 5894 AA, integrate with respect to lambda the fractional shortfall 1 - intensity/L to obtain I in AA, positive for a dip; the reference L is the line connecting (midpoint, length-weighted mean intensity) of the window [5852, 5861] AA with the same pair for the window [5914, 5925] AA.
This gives 1.40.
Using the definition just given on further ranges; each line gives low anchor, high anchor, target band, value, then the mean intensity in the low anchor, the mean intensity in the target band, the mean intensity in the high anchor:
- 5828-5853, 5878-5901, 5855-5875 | -2.2 AA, 106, 105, 83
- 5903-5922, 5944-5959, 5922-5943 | -1.0 AA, 105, 110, 104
